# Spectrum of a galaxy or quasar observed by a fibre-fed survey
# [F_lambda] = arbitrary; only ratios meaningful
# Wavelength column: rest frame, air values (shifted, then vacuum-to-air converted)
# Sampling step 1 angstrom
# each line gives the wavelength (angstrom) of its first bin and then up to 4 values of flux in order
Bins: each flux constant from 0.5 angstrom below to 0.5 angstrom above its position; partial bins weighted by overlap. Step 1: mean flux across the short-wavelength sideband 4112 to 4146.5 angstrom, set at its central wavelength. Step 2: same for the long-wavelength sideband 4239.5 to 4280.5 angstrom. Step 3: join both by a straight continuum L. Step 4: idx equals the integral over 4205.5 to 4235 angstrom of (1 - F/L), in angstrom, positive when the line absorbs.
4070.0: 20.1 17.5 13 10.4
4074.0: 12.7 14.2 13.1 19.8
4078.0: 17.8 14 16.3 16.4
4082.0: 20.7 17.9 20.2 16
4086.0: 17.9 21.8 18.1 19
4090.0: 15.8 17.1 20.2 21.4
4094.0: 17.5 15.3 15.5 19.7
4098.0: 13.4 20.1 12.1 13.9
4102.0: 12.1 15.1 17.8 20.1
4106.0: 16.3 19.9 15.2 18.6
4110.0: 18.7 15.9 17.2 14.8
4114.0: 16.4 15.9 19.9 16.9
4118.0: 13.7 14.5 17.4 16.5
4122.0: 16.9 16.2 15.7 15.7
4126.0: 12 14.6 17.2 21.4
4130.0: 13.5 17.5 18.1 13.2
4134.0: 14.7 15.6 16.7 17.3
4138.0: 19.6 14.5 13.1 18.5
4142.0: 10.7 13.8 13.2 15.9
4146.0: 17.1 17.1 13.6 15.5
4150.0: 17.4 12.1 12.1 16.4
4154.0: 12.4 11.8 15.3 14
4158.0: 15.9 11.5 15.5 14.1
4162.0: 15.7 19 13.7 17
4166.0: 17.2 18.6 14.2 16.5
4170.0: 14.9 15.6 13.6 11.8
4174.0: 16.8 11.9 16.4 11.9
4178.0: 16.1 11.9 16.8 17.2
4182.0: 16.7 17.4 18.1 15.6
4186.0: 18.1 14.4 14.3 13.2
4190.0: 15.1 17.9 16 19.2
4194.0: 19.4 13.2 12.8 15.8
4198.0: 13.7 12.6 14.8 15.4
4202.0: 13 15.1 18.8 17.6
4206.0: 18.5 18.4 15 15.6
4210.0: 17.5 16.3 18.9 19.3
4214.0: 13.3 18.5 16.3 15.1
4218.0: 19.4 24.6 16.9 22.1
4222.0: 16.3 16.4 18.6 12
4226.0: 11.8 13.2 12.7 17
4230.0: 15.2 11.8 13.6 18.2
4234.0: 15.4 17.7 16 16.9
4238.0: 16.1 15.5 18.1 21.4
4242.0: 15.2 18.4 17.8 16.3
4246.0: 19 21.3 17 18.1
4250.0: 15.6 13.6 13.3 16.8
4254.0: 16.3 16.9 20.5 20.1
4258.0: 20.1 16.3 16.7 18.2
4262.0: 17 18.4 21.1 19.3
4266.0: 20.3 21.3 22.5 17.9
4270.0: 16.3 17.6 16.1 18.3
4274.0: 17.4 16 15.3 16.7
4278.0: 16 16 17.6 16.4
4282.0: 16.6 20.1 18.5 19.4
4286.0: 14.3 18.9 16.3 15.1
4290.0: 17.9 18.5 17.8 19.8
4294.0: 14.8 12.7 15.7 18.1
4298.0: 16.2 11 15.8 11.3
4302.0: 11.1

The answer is 1.16 angstrom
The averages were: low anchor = 15.9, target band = 16.5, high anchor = 17.8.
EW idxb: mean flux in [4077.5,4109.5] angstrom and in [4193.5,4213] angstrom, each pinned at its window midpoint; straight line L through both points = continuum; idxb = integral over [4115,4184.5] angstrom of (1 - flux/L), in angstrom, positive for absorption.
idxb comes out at 5.0 angstrom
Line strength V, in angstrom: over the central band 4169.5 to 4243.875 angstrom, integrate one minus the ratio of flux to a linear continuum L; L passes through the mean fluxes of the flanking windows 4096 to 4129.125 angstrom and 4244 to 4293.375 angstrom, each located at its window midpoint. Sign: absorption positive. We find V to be 4.8 angstrom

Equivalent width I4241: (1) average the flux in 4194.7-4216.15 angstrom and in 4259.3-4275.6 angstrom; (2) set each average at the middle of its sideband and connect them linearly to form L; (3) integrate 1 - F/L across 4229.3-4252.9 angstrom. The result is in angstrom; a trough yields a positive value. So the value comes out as 1.0 angstrom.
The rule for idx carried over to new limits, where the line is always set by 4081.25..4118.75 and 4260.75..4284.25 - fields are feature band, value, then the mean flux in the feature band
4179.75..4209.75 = 2.76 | 16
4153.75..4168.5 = 2.00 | 15.1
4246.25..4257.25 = 0.40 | 17.2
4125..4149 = 2.45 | 15.6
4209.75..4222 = -0.28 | 18.1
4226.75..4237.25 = 1.49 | 15.3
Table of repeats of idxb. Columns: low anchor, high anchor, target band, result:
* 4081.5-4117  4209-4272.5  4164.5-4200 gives 3.7 angstrom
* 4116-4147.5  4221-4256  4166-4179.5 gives 1.1 angstrom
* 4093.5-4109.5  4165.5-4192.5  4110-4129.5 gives -0.1 angstrom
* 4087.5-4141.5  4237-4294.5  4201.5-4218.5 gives 0.4 angstrom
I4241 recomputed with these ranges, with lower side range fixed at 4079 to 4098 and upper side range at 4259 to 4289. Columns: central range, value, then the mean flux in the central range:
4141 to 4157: 3.1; 14.4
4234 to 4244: 0.3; 17.2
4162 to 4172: 1.0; 16.1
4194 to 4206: 1.8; 15.1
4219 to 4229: 1.0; 16.1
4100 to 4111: 0.9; 16.5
